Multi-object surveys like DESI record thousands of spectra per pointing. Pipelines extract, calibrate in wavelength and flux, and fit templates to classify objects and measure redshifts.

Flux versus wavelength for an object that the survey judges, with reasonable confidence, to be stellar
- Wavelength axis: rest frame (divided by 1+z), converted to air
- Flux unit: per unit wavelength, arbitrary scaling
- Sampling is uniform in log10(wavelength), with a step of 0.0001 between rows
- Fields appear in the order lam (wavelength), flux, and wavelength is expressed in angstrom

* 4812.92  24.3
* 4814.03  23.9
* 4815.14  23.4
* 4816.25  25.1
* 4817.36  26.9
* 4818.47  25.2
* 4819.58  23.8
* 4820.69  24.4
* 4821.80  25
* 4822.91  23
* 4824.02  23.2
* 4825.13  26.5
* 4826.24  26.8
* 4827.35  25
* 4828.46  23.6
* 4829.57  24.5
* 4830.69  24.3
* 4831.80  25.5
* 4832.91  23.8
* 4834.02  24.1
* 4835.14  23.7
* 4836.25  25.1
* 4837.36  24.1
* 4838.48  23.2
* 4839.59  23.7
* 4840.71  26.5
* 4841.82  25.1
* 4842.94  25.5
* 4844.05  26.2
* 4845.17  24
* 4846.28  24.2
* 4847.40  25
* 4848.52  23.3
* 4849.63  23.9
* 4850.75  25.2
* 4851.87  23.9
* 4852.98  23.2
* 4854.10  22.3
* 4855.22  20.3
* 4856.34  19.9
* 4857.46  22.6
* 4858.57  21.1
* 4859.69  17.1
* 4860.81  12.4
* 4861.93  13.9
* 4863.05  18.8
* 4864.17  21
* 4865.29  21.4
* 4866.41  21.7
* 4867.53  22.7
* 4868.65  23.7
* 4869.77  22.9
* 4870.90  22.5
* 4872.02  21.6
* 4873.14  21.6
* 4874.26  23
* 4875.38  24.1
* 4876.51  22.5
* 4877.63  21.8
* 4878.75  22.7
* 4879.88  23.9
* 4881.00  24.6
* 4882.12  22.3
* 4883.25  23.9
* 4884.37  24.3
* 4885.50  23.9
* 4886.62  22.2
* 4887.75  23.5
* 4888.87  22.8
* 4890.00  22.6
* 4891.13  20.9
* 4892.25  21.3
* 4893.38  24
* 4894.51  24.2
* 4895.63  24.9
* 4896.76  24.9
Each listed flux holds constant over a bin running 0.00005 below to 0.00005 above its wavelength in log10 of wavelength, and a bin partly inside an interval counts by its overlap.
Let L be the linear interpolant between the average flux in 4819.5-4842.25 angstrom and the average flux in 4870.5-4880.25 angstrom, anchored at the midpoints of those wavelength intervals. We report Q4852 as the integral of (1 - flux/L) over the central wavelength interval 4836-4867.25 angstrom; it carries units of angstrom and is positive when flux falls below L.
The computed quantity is 1.84 angstrom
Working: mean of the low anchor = 24.5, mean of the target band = 22.3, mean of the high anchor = 22.6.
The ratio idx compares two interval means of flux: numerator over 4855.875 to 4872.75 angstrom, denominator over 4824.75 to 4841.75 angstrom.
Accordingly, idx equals 0.8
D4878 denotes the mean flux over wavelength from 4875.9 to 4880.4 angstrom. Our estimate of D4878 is 22.7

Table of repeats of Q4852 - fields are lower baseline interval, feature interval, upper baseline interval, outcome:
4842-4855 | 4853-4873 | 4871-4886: 2.69 angstrom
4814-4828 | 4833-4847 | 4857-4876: -0.91 angstrom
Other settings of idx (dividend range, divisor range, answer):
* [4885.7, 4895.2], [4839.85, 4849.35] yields 0.91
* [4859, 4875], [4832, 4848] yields 0.83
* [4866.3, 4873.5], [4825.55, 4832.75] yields 0.90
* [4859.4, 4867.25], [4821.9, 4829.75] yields 0.74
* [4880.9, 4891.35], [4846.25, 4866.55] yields 1.10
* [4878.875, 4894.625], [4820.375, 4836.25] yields 0.94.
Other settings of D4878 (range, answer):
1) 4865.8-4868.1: 22.2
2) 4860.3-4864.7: 16.5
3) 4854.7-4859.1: 21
